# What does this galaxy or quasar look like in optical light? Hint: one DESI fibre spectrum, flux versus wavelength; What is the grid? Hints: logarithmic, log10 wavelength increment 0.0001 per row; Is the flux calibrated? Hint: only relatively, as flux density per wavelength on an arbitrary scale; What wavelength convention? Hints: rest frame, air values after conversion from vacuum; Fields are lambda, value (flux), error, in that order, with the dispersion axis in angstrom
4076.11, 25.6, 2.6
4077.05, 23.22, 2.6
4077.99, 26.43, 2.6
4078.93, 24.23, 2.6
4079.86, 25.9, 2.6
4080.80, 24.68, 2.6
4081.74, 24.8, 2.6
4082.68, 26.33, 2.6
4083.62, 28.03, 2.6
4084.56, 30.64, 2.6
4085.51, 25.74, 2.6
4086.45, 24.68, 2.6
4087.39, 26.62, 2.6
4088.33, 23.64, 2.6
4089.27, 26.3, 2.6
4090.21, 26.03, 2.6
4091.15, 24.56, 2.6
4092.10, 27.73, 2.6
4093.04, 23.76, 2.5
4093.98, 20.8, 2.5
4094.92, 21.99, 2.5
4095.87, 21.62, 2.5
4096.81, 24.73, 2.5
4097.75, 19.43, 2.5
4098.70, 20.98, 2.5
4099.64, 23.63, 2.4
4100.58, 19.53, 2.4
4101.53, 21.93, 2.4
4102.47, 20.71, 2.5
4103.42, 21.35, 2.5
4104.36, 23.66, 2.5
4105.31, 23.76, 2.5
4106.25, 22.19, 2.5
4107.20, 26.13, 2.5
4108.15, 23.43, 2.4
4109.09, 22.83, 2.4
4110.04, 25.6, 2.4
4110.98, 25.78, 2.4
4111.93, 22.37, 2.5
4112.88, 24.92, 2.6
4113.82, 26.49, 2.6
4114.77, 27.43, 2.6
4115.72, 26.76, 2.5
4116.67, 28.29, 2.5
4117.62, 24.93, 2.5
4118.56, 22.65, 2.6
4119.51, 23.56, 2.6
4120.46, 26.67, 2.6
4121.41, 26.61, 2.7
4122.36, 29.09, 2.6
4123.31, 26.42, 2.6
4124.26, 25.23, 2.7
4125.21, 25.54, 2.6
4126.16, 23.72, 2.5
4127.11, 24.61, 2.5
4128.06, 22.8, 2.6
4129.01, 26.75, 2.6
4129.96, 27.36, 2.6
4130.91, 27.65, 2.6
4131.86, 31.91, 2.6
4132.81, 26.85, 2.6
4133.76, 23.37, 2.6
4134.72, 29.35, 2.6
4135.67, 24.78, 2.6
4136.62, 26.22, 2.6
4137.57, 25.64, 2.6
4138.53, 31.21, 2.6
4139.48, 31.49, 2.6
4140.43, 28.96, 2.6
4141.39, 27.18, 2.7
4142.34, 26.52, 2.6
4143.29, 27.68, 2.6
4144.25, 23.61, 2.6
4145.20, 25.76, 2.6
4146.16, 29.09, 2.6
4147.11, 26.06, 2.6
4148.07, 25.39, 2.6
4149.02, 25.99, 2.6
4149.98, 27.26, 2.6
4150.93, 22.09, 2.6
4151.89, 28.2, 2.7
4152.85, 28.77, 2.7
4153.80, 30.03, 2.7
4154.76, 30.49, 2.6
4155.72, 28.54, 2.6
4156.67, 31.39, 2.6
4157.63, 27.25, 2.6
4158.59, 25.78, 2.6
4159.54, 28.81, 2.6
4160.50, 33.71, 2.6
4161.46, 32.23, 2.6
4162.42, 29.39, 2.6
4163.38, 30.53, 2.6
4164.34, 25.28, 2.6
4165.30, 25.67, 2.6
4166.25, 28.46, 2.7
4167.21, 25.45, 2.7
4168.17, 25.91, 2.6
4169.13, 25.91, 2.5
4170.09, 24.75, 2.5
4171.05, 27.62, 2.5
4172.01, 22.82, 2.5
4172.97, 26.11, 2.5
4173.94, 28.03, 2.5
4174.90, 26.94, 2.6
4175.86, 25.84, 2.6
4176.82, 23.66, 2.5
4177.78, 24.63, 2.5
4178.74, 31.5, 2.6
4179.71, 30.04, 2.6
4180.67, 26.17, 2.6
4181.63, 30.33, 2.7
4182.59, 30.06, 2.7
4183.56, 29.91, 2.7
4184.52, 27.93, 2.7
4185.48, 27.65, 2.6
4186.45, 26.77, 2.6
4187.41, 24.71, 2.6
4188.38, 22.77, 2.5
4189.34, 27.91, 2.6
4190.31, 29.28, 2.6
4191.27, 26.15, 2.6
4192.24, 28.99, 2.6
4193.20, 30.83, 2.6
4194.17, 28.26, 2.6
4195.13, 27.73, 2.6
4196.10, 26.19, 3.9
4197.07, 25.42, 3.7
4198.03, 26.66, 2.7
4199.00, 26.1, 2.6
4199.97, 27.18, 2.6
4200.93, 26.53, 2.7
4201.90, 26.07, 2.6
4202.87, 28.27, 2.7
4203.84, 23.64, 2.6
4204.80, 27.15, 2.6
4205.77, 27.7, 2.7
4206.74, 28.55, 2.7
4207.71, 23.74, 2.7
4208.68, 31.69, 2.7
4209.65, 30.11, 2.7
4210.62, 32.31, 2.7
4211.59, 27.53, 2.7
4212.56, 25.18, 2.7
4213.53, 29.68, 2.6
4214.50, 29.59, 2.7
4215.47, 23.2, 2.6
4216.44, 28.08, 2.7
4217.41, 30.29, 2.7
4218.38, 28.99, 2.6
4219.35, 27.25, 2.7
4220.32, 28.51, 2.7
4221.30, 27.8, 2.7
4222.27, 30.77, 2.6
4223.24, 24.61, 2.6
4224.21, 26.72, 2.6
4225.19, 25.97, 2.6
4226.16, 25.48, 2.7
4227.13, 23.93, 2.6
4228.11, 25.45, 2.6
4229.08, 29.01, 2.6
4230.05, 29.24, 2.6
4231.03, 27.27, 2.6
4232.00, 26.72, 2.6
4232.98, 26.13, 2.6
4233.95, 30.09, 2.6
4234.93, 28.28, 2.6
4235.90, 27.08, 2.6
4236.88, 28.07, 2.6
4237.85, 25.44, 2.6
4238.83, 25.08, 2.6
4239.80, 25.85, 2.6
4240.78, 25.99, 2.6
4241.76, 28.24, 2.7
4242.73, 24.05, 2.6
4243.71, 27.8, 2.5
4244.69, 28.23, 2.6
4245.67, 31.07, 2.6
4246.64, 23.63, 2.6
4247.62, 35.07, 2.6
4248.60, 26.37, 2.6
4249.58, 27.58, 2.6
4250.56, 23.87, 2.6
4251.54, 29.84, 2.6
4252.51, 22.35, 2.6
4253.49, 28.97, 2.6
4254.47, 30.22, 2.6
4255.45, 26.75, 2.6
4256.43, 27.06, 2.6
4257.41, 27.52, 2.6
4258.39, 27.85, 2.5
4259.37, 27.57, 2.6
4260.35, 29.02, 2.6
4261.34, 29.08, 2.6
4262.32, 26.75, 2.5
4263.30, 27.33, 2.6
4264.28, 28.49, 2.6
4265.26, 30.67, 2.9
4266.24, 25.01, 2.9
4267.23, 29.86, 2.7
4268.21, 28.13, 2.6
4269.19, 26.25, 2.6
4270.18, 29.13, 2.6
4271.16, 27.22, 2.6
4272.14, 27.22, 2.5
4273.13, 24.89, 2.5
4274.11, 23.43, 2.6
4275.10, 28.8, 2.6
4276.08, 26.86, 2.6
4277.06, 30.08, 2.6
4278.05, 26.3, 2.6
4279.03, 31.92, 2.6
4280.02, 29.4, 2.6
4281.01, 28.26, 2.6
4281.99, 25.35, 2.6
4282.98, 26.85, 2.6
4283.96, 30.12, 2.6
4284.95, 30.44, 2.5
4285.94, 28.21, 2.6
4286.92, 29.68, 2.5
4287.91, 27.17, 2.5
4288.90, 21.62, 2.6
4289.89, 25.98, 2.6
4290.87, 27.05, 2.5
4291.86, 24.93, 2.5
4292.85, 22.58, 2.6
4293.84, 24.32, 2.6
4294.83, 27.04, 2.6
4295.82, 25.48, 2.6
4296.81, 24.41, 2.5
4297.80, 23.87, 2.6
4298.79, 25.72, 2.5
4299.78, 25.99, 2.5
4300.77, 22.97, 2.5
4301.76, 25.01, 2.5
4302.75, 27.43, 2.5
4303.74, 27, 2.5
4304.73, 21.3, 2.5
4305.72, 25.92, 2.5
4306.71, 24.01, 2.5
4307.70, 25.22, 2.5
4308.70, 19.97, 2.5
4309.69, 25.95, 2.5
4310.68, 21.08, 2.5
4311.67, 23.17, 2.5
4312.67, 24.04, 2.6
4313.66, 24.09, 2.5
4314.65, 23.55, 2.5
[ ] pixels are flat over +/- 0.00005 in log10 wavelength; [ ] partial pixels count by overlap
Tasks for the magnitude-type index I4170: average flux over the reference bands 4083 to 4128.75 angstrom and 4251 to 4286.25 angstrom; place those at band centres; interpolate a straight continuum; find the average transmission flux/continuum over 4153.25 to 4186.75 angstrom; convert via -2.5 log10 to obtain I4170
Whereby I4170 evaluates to -0.08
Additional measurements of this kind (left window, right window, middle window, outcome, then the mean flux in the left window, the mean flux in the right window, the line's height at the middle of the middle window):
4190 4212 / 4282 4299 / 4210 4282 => -0.03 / 27.6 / 26.2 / 26.9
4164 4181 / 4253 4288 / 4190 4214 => -0.03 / 26.4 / 28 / 26.9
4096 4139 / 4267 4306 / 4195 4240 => -0.06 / 25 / 26.6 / 25.9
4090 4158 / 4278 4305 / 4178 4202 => -0.07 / 25.6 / 26.3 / 25.9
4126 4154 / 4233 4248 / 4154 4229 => -0.01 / 26.9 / 27.5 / 27.2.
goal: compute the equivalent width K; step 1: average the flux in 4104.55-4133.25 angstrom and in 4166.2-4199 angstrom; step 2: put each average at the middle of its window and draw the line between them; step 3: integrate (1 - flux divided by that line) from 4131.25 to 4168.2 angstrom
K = -2.1 angstrom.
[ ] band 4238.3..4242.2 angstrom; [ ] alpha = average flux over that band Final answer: 26.2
